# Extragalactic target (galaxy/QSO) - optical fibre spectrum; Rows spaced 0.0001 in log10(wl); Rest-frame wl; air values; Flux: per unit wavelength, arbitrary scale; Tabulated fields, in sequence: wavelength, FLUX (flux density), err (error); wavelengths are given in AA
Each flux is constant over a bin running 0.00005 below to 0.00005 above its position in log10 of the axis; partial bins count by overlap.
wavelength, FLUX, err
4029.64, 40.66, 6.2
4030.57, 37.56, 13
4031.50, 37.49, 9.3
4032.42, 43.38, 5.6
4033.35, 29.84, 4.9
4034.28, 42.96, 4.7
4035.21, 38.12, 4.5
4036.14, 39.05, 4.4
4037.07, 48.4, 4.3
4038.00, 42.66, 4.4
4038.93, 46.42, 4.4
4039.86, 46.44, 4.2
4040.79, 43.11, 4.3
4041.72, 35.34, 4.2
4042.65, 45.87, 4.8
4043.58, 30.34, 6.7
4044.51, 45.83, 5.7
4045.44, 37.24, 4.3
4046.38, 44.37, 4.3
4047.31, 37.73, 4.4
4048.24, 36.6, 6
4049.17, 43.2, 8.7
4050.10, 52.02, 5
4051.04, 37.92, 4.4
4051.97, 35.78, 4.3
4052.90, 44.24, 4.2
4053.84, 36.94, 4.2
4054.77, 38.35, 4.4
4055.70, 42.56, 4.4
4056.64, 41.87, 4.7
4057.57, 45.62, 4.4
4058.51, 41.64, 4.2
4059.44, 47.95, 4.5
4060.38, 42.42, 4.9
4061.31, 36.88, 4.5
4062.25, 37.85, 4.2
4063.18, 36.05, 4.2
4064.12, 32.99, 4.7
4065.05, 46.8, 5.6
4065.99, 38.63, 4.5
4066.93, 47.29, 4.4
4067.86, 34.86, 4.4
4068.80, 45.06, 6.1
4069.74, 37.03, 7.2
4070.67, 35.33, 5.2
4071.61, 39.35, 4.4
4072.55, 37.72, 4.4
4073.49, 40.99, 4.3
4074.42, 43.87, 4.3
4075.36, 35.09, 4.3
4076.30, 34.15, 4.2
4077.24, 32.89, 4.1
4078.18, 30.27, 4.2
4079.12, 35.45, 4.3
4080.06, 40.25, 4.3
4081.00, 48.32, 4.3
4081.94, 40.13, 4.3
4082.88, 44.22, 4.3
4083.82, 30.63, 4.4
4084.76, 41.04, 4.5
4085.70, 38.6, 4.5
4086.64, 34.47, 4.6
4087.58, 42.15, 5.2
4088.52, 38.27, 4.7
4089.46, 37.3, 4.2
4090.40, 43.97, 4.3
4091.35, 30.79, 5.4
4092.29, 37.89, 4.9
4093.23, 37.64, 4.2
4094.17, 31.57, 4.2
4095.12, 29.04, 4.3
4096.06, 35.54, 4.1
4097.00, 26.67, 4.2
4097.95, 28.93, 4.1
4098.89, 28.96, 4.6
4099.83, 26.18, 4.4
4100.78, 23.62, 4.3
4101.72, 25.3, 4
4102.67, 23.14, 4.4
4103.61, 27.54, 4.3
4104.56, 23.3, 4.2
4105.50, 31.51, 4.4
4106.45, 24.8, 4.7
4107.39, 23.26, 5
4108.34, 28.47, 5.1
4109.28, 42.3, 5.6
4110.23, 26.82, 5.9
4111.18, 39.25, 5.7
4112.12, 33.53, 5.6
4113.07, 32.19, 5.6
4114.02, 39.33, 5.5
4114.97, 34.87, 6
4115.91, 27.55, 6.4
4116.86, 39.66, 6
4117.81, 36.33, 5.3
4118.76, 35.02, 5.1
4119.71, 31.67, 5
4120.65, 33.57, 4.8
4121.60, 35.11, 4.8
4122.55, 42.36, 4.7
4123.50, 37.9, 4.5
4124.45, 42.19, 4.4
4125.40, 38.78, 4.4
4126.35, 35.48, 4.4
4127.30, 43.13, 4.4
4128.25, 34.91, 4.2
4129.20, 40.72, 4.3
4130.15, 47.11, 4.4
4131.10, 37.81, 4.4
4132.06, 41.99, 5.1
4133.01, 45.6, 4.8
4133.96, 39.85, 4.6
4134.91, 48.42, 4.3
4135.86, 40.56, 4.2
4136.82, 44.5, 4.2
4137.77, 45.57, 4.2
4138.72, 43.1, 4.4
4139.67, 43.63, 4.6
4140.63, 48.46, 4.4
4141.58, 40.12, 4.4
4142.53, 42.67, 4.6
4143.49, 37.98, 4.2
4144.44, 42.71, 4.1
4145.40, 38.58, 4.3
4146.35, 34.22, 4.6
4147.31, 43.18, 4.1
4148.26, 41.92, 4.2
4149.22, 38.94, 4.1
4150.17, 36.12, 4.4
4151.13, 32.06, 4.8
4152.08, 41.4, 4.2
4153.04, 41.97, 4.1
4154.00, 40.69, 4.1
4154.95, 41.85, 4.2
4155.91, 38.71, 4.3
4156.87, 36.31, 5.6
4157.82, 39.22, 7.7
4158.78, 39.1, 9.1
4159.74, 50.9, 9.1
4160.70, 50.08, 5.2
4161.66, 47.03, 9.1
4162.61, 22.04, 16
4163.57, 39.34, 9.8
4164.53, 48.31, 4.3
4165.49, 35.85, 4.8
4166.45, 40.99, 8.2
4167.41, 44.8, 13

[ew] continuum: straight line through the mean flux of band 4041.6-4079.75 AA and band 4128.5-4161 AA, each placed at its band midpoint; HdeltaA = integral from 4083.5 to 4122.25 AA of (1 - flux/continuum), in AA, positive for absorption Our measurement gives 7.54 AA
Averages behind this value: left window 39.6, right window 41.5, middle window 32.7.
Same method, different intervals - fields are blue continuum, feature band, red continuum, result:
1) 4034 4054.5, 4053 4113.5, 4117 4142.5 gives 7.6 AA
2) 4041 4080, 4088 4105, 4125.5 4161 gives 4.0 AA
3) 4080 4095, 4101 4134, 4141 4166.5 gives 3.7 AA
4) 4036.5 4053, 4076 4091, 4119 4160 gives 1.1 AA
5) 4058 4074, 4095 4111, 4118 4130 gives 4.3 AA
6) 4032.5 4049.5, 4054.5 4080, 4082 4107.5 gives -1.8 AA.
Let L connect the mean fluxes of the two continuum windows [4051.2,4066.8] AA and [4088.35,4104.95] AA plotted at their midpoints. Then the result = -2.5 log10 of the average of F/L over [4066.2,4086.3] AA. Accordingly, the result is -0.08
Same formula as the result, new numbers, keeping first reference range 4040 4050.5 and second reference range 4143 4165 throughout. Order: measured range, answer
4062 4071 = 0.04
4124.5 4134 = -0.01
